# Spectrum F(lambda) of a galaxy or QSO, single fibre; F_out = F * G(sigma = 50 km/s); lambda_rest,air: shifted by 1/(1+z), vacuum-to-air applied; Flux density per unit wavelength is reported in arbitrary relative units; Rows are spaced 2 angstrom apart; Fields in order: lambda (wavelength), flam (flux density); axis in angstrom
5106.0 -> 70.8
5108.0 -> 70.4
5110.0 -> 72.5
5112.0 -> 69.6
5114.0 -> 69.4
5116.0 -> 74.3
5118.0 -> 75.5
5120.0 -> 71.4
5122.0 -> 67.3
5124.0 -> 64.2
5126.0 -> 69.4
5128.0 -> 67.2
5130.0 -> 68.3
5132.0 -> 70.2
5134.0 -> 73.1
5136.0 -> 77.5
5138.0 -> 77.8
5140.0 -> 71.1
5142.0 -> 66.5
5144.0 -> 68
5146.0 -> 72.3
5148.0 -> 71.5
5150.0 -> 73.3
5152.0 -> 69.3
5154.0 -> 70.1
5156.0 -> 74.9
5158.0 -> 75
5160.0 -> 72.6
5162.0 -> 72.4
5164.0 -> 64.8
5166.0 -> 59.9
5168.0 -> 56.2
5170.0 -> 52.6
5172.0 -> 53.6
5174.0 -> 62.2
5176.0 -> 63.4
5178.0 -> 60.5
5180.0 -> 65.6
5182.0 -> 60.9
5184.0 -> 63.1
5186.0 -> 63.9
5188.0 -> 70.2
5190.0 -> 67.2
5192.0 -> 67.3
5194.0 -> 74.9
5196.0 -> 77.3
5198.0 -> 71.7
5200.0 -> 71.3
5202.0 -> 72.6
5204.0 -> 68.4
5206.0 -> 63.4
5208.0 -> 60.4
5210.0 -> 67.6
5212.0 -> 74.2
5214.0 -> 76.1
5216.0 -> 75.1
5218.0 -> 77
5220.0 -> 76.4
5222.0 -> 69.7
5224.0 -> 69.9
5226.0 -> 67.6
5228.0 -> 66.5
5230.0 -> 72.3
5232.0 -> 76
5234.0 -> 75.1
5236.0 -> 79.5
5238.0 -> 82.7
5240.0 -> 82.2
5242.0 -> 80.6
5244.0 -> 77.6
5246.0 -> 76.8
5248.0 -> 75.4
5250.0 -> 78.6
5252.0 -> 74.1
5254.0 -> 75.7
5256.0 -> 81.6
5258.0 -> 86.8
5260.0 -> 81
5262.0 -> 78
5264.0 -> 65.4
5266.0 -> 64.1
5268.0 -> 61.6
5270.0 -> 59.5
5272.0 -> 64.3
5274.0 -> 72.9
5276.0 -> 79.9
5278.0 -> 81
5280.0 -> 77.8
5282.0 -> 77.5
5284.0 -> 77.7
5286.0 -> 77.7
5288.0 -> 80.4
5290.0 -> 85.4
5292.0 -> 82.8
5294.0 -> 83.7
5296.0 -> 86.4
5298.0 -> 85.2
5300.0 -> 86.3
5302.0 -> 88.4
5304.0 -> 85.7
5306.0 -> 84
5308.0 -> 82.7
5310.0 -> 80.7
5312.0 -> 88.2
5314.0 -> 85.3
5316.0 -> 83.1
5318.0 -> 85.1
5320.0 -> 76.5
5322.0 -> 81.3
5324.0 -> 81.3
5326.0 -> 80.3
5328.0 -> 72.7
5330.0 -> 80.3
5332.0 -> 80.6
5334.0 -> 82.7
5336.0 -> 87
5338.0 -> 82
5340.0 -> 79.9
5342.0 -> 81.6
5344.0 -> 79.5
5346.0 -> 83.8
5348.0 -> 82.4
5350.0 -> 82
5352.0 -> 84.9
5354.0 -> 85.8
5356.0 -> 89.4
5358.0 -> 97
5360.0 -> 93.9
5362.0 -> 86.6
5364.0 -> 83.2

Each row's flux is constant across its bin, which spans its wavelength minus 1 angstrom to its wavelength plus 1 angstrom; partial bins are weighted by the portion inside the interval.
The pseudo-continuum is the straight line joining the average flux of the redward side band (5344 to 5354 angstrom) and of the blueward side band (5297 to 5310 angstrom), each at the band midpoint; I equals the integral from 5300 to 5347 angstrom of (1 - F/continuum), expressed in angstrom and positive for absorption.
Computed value 1.0 angstrom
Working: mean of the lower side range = 85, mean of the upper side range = 83.2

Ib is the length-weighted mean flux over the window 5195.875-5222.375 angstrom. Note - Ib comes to 71.4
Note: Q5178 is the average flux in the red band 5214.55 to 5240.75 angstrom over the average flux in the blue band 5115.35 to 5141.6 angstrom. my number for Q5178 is 1.05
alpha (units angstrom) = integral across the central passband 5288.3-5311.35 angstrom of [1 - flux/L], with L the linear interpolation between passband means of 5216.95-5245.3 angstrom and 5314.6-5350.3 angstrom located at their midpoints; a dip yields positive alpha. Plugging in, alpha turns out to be -1.53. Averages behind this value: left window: 75.2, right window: 81.3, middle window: 84.6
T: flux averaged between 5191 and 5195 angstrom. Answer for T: 71.1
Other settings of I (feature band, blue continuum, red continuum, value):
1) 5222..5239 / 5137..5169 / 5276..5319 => 0.76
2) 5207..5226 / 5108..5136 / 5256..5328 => 0.95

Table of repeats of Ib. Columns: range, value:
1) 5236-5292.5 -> 76.4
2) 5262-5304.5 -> 77.2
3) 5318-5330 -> 79.1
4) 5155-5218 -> 67.2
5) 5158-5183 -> 62.6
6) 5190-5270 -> 73.4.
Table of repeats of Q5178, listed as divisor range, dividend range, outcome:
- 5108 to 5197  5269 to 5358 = 1.19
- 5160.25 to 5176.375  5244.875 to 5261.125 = 1.29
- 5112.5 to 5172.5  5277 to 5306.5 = 1.20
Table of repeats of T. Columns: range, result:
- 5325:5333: 78.5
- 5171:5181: 61.1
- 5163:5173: 57.4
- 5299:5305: 86.8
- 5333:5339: 83.9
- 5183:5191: 66.1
